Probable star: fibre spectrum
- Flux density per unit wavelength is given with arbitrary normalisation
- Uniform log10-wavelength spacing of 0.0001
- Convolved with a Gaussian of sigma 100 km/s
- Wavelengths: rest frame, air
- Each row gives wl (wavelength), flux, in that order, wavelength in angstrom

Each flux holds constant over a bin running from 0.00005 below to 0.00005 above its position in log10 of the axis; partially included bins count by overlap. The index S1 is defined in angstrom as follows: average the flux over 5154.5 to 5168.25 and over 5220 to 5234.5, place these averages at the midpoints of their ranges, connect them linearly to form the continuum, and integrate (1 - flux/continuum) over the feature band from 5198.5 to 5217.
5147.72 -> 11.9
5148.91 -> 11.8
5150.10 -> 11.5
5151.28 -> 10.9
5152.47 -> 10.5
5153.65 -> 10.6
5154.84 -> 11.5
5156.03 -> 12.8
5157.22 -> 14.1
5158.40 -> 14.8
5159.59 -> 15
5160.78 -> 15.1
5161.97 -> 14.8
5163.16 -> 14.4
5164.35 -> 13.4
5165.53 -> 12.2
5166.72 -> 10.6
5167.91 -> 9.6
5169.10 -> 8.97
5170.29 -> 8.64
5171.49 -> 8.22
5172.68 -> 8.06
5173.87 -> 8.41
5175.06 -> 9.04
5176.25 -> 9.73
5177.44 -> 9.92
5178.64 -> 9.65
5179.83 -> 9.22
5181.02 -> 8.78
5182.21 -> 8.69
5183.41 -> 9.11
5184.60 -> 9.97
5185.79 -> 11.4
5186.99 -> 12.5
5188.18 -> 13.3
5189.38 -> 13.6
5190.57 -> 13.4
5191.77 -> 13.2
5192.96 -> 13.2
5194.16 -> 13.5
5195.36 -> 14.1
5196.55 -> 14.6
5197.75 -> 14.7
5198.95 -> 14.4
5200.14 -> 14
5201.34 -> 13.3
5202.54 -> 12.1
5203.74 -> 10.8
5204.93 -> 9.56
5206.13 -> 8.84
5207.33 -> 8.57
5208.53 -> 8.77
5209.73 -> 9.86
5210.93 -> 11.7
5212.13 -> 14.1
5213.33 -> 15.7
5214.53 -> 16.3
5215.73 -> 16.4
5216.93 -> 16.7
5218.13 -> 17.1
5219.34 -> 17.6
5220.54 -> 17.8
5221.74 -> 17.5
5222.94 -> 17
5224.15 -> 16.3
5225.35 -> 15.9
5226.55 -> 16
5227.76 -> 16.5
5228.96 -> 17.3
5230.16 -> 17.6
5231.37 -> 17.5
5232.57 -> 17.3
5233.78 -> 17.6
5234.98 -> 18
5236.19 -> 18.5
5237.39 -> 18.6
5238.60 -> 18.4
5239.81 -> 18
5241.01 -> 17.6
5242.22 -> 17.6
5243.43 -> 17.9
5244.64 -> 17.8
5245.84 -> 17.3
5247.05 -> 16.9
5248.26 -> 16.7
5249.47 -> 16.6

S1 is 4.1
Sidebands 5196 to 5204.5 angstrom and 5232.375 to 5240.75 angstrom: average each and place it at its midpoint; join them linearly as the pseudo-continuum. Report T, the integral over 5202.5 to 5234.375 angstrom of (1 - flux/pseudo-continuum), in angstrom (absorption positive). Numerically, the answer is 2.1 angstrom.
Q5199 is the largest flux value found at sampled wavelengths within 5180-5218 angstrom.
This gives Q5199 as 16.7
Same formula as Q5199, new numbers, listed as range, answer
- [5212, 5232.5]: 17.8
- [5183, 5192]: 13.6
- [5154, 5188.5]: 15.1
